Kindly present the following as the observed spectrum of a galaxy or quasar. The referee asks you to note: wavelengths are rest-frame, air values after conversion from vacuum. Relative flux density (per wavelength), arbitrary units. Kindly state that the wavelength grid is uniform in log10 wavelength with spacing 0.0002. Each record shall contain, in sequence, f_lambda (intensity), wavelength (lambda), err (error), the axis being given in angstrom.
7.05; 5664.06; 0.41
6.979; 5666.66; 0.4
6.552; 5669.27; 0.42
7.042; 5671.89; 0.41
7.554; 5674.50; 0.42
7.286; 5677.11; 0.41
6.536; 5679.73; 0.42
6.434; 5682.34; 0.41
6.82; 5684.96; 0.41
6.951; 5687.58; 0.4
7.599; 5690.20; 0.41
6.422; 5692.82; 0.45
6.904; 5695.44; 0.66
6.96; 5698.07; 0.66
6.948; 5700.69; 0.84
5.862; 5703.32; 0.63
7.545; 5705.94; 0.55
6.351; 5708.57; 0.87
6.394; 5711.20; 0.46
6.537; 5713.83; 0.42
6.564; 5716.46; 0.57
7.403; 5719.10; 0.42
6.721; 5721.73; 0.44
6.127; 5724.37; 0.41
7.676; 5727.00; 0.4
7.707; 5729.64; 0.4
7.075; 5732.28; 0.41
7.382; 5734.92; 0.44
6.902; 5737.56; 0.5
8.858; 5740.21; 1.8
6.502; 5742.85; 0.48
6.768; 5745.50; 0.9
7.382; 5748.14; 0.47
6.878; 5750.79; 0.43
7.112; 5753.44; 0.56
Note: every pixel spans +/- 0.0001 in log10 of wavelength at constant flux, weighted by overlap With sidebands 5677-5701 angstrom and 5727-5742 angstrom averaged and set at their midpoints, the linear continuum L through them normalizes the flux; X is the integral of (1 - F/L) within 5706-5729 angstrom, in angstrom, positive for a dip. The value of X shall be 1.6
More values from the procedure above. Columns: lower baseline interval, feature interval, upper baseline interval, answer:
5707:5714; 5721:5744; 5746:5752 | -1.4 angstrom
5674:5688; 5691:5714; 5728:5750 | 1.2 angstrom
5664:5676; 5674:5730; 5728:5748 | 2.5 angstrom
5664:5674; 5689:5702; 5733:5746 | 0.2 angstrom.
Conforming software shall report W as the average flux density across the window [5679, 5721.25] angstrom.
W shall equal 6.77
